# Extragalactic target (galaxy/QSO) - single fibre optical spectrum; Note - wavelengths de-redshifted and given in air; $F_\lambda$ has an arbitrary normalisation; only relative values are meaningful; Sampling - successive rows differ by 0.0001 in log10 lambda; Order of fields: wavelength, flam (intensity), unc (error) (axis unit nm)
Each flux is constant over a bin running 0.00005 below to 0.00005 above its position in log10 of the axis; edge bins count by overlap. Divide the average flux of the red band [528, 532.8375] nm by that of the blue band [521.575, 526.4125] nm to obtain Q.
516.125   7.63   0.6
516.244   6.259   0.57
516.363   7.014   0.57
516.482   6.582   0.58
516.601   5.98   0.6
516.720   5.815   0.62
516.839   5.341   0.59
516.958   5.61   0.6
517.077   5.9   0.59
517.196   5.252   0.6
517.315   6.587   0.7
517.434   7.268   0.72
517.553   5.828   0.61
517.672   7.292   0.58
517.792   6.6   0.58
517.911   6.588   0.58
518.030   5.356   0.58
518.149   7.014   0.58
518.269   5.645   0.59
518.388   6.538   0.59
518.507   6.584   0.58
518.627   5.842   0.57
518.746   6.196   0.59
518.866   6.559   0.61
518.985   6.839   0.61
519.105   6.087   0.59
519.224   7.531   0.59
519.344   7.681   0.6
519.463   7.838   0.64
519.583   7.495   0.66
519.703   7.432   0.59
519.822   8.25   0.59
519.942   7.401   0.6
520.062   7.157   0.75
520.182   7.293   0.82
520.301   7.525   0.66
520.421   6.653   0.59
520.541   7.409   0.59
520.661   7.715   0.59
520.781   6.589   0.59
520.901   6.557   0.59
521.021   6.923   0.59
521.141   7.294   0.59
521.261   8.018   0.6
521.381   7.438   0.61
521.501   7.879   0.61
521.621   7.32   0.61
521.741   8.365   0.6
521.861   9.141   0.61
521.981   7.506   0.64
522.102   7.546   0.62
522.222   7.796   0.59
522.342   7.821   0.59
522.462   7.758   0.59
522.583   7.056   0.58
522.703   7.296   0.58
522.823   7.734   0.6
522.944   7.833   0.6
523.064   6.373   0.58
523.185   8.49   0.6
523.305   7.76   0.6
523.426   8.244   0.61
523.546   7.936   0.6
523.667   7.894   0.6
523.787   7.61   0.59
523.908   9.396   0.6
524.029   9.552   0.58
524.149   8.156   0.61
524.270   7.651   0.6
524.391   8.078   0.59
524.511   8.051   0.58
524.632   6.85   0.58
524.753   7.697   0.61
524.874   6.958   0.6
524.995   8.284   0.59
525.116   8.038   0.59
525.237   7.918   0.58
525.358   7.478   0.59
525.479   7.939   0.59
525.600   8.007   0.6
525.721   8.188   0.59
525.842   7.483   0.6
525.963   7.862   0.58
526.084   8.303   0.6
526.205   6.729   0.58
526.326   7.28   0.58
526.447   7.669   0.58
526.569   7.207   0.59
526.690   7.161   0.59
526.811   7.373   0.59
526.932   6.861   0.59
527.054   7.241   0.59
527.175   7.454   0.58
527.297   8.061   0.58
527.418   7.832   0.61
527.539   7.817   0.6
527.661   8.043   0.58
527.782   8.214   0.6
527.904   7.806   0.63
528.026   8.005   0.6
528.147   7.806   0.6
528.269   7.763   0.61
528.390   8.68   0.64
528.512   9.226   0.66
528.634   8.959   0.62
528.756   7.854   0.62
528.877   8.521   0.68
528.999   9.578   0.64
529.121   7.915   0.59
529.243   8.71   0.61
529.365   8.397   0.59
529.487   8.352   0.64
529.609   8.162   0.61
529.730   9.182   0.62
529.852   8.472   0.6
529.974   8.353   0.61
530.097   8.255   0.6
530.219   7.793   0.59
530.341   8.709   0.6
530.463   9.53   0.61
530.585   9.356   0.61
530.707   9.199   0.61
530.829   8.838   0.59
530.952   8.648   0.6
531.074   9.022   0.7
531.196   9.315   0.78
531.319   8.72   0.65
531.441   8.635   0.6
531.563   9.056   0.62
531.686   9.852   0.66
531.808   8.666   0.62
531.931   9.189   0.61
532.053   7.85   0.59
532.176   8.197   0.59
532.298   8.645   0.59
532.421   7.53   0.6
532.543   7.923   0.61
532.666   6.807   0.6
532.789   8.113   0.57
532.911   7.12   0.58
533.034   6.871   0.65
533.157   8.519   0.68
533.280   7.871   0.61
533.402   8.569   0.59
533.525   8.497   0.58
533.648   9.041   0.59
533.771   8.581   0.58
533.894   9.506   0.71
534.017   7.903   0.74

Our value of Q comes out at 1.09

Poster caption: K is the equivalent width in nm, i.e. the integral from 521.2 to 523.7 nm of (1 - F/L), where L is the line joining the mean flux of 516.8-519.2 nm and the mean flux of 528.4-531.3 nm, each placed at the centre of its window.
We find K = -0.20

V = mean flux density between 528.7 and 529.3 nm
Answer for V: 8.52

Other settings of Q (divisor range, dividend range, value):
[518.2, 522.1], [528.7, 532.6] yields 1.20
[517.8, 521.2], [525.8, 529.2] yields 1.14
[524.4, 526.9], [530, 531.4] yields 1.16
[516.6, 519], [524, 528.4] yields 1.25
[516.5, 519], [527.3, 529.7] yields 1.34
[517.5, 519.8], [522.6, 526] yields 1.17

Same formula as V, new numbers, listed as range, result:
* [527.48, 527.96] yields 7.96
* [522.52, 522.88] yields 7.36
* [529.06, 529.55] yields 8.33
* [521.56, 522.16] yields 7.97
